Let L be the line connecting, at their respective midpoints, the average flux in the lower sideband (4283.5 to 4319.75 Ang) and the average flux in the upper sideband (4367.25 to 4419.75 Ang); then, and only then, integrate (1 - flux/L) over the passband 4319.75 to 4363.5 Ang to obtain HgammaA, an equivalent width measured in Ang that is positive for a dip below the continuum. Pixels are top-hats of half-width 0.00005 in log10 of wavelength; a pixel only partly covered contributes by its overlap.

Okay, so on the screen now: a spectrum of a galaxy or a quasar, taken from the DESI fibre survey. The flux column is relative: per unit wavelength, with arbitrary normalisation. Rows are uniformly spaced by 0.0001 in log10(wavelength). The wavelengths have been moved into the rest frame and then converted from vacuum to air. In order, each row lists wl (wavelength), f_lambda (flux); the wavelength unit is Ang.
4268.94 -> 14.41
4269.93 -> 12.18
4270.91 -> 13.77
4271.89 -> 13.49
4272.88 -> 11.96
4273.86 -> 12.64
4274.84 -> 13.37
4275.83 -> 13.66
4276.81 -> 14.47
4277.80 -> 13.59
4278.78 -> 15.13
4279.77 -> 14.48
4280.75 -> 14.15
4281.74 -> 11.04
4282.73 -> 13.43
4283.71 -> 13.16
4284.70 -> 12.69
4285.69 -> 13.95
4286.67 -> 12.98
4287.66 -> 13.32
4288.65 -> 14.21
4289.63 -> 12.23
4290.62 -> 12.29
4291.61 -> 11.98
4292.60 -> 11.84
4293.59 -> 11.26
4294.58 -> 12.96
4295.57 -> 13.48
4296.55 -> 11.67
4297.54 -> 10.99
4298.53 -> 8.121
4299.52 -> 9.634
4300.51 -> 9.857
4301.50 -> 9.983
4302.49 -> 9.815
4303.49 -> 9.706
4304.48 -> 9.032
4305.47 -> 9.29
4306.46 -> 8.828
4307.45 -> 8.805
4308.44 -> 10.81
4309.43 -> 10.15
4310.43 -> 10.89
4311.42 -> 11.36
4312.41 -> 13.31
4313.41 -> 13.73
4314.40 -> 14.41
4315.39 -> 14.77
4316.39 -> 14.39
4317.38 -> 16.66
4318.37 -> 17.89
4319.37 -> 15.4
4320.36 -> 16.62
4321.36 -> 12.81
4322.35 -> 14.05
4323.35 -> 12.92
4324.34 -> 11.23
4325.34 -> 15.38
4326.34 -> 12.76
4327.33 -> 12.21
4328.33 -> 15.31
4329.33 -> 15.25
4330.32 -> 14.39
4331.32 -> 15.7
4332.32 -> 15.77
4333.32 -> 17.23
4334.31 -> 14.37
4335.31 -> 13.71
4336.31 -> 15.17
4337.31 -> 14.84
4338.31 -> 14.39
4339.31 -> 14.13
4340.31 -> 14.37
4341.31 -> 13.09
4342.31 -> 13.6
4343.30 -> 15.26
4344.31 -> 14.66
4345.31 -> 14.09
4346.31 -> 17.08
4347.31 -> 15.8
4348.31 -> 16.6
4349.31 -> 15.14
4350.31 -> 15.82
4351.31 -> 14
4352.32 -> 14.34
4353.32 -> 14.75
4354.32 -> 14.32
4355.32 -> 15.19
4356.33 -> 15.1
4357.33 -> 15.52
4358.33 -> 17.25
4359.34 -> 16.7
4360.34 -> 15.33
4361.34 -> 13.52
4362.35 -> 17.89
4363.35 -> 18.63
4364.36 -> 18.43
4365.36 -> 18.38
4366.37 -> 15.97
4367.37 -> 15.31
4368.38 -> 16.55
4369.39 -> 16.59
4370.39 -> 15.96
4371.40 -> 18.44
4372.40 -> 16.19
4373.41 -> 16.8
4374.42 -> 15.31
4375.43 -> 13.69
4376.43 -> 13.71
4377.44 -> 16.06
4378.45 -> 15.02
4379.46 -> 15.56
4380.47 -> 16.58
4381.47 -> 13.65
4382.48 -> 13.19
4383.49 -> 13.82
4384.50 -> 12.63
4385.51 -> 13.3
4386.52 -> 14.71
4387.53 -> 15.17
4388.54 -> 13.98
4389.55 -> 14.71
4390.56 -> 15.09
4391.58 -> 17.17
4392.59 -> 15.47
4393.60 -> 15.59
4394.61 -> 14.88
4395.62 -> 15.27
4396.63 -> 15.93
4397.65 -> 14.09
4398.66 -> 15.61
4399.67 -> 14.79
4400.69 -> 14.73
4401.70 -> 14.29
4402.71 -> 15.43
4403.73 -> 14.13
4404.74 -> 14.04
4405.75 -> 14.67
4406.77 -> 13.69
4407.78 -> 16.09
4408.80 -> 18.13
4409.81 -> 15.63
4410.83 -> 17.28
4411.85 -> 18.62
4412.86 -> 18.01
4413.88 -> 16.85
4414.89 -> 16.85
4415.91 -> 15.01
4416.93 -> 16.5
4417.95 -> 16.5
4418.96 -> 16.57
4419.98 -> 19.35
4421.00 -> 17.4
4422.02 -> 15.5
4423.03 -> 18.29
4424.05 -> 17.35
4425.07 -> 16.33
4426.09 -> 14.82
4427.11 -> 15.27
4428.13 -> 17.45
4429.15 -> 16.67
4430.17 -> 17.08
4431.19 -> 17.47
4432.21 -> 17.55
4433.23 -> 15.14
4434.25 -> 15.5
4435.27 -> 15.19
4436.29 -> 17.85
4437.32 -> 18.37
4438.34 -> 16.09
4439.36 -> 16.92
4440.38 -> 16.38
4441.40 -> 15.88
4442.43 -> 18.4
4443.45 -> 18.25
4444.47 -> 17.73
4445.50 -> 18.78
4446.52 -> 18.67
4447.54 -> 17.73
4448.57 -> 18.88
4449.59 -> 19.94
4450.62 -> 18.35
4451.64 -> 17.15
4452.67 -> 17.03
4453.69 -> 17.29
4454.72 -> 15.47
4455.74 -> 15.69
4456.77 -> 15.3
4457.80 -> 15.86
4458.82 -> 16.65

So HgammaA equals -4.4 Ang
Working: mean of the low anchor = 12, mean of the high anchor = 15.5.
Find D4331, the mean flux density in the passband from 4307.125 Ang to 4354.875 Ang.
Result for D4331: 14.3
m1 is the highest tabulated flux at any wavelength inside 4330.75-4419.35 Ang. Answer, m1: 18.63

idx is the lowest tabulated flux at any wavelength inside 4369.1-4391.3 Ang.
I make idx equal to 12.63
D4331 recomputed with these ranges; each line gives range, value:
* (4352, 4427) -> 15.7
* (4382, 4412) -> 15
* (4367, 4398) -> 15.2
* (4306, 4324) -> 13.2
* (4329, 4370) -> 15.5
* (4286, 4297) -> 12.6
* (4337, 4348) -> 14.7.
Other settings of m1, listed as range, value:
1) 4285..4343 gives 17.89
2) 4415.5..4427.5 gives 19.35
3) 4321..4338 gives 17.23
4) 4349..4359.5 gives 17.25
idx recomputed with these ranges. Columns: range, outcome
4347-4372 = 13.52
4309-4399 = 10.15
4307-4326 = 8.805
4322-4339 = 11.23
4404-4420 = 13.69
